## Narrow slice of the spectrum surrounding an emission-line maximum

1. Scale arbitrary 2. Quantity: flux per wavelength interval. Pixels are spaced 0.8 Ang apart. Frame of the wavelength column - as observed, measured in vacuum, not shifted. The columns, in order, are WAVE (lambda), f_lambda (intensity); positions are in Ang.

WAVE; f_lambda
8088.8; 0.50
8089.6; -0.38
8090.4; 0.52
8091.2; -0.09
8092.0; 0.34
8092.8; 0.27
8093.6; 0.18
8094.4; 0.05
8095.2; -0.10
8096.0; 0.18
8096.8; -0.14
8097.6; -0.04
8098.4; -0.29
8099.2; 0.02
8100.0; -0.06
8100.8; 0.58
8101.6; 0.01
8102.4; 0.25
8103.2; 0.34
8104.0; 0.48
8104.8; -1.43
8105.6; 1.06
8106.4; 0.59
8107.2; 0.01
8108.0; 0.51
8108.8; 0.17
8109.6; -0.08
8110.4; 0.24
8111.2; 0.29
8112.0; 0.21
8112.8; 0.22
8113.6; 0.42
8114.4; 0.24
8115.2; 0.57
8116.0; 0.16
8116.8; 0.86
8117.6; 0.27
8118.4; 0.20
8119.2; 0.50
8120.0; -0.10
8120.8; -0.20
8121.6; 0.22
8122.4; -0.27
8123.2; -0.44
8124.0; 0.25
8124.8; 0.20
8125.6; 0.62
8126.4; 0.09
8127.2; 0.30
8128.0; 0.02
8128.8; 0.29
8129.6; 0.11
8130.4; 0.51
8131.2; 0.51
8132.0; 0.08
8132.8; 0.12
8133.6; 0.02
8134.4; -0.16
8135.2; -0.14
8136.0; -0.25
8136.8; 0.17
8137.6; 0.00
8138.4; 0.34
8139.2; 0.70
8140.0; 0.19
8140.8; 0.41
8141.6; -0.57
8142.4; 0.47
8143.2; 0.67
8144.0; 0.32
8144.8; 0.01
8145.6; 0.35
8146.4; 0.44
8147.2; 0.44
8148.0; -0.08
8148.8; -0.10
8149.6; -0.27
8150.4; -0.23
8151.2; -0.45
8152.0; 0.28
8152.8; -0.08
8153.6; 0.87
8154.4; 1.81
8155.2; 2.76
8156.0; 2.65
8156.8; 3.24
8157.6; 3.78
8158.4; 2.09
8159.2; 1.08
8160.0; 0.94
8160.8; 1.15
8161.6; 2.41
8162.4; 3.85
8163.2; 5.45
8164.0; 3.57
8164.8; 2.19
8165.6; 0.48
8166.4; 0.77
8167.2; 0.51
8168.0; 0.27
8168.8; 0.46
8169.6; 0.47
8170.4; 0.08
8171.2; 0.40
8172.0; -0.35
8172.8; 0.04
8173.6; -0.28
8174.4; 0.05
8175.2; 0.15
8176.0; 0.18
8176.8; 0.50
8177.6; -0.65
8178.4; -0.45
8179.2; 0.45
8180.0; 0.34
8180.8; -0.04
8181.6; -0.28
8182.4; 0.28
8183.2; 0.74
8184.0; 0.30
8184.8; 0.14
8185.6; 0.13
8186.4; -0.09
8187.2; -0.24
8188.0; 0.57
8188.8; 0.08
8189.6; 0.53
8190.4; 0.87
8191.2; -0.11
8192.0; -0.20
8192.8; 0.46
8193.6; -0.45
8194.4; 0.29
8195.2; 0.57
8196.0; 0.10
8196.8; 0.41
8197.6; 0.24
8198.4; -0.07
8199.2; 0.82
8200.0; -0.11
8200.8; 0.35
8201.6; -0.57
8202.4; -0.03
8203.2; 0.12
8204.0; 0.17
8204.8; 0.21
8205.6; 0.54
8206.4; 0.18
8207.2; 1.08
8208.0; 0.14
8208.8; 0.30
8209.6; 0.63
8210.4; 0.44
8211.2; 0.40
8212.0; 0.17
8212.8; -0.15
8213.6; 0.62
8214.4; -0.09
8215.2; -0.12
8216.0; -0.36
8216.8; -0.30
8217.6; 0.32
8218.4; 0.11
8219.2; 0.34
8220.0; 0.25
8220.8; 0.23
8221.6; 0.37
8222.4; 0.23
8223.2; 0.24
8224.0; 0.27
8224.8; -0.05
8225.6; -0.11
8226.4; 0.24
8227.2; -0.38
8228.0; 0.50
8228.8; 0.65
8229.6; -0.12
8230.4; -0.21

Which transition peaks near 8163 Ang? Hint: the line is [O II] 3727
